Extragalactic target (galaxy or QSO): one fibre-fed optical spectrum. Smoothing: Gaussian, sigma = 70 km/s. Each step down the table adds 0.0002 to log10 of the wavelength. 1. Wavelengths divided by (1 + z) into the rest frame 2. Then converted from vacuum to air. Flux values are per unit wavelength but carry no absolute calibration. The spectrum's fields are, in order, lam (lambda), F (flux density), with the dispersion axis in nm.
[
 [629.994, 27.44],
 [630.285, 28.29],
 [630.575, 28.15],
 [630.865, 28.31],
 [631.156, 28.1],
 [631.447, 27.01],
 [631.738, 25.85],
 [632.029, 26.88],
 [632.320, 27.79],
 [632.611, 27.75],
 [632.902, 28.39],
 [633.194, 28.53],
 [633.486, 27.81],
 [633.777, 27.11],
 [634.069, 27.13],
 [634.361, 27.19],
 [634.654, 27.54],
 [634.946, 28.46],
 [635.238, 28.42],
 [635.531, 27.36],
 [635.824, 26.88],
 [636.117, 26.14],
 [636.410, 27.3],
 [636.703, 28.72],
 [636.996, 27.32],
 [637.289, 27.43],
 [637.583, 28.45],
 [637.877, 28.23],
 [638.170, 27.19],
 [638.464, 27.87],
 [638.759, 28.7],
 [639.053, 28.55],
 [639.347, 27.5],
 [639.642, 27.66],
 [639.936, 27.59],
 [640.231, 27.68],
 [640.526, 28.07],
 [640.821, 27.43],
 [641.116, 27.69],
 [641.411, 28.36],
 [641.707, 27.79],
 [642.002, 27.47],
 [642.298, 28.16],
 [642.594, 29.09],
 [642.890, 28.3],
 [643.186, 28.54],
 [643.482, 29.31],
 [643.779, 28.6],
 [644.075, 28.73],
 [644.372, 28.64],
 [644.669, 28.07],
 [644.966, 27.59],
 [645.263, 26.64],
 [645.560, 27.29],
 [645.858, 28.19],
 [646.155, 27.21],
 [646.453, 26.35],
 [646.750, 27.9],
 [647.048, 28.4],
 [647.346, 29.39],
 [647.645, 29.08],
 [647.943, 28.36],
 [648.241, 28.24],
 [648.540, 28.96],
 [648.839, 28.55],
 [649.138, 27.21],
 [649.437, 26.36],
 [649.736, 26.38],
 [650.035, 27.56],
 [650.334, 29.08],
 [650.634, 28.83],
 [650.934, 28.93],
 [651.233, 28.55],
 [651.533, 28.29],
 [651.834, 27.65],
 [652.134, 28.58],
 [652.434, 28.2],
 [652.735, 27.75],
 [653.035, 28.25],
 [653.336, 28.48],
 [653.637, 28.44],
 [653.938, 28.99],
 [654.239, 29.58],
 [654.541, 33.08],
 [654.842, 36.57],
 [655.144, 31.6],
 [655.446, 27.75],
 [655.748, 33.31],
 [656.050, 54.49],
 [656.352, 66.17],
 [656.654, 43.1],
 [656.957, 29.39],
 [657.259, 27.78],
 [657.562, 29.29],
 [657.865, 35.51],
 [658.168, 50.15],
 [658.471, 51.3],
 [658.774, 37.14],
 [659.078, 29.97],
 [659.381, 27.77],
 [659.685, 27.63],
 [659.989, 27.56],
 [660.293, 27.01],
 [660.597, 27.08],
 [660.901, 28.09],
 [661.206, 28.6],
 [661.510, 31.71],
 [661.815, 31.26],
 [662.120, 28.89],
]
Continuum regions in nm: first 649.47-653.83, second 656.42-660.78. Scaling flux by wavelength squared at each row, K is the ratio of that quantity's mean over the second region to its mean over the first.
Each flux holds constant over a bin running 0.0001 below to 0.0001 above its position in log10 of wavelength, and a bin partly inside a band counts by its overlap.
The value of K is 1.24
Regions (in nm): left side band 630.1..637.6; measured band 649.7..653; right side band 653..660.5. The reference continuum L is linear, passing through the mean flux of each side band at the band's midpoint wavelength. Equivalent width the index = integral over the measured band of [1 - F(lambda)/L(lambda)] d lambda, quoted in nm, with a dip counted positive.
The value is 0.49 nm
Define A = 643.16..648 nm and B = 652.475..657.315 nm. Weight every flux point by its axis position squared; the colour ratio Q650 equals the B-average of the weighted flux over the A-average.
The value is 1.3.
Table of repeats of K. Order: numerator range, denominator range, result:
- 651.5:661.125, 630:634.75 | 1.30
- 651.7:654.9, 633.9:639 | 1.12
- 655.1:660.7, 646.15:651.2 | 1.32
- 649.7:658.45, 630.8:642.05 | 1.27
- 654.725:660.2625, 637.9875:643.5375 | 1.38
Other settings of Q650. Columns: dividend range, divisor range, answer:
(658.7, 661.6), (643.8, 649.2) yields 1.08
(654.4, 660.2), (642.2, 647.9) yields 1.35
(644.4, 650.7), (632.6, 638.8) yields 1.04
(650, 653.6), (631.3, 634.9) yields 1.10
